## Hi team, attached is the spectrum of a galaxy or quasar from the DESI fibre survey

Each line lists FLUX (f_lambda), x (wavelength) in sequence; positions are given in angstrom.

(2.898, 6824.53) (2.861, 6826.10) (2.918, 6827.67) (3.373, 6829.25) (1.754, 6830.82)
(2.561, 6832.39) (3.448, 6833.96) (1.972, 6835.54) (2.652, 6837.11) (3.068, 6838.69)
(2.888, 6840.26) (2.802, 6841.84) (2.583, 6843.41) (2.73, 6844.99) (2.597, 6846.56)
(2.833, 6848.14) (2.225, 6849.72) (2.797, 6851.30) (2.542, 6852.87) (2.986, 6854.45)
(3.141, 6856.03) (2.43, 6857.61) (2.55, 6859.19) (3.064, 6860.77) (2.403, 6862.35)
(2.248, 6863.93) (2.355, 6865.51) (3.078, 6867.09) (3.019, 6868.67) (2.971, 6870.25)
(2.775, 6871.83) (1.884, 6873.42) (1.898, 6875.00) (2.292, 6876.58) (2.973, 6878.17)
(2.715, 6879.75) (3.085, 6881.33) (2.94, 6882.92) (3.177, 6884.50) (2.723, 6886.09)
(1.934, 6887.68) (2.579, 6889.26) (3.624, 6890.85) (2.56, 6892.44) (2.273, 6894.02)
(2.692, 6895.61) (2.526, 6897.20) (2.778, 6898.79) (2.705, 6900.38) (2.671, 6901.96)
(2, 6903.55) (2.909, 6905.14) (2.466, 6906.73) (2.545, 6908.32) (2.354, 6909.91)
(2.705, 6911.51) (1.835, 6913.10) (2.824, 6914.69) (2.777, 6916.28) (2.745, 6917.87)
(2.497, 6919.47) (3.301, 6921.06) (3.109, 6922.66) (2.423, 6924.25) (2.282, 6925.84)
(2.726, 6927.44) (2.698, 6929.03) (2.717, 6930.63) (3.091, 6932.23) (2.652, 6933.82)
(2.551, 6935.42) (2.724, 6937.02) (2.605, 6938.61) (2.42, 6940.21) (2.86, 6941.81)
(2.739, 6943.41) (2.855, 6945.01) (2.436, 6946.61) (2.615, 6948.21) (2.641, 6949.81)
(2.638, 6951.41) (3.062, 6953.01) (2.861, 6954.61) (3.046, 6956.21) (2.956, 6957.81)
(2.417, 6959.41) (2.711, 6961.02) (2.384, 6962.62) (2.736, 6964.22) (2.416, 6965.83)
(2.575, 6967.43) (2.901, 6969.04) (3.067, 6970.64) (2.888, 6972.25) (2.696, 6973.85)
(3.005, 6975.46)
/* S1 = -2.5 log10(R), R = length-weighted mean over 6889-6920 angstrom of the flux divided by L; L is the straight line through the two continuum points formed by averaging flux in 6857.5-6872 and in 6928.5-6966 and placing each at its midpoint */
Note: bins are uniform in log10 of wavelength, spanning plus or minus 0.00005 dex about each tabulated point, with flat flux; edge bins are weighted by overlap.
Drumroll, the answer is 0.04 mag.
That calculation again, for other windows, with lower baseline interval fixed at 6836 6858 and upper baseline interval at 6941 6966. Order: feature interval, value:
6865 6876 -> 0.064 mag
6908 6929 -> 0.037 mag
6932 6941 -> 0.028 mag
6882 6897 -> 0.003 mag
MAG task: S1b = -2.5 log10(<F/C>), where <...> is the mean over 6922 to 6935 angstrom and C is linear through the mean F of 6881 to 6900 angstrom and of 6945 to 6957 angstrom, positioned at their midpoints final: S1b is 0.02 mag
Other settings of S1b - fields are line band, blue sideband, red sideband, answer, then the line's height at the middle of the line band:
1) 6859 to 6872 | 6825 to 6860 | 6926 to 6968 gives -0.006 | 2.71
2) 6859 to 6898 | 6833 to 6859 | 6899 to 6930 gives 0.007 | 2.67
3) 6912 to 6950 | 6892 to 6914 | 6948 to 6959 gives 0.004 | 2.68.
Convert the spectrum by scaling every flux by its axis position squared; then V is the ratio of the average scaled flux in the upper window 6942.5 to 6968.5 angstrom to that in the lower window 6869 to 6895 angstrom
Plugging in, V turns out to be 1.0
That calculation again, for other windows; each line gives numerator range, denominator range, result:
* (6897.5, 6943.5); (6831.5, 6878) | 1.02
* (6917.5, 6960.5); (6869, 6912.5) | 1.06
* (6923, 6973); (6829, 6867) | 1.04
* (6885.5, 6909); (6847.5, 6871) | 0.97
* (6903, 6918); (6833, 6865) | 0.95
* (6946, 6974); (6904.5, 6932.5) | 1.04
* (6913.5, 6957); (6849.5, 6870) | 1.03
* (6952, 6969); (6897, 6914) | 1.11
